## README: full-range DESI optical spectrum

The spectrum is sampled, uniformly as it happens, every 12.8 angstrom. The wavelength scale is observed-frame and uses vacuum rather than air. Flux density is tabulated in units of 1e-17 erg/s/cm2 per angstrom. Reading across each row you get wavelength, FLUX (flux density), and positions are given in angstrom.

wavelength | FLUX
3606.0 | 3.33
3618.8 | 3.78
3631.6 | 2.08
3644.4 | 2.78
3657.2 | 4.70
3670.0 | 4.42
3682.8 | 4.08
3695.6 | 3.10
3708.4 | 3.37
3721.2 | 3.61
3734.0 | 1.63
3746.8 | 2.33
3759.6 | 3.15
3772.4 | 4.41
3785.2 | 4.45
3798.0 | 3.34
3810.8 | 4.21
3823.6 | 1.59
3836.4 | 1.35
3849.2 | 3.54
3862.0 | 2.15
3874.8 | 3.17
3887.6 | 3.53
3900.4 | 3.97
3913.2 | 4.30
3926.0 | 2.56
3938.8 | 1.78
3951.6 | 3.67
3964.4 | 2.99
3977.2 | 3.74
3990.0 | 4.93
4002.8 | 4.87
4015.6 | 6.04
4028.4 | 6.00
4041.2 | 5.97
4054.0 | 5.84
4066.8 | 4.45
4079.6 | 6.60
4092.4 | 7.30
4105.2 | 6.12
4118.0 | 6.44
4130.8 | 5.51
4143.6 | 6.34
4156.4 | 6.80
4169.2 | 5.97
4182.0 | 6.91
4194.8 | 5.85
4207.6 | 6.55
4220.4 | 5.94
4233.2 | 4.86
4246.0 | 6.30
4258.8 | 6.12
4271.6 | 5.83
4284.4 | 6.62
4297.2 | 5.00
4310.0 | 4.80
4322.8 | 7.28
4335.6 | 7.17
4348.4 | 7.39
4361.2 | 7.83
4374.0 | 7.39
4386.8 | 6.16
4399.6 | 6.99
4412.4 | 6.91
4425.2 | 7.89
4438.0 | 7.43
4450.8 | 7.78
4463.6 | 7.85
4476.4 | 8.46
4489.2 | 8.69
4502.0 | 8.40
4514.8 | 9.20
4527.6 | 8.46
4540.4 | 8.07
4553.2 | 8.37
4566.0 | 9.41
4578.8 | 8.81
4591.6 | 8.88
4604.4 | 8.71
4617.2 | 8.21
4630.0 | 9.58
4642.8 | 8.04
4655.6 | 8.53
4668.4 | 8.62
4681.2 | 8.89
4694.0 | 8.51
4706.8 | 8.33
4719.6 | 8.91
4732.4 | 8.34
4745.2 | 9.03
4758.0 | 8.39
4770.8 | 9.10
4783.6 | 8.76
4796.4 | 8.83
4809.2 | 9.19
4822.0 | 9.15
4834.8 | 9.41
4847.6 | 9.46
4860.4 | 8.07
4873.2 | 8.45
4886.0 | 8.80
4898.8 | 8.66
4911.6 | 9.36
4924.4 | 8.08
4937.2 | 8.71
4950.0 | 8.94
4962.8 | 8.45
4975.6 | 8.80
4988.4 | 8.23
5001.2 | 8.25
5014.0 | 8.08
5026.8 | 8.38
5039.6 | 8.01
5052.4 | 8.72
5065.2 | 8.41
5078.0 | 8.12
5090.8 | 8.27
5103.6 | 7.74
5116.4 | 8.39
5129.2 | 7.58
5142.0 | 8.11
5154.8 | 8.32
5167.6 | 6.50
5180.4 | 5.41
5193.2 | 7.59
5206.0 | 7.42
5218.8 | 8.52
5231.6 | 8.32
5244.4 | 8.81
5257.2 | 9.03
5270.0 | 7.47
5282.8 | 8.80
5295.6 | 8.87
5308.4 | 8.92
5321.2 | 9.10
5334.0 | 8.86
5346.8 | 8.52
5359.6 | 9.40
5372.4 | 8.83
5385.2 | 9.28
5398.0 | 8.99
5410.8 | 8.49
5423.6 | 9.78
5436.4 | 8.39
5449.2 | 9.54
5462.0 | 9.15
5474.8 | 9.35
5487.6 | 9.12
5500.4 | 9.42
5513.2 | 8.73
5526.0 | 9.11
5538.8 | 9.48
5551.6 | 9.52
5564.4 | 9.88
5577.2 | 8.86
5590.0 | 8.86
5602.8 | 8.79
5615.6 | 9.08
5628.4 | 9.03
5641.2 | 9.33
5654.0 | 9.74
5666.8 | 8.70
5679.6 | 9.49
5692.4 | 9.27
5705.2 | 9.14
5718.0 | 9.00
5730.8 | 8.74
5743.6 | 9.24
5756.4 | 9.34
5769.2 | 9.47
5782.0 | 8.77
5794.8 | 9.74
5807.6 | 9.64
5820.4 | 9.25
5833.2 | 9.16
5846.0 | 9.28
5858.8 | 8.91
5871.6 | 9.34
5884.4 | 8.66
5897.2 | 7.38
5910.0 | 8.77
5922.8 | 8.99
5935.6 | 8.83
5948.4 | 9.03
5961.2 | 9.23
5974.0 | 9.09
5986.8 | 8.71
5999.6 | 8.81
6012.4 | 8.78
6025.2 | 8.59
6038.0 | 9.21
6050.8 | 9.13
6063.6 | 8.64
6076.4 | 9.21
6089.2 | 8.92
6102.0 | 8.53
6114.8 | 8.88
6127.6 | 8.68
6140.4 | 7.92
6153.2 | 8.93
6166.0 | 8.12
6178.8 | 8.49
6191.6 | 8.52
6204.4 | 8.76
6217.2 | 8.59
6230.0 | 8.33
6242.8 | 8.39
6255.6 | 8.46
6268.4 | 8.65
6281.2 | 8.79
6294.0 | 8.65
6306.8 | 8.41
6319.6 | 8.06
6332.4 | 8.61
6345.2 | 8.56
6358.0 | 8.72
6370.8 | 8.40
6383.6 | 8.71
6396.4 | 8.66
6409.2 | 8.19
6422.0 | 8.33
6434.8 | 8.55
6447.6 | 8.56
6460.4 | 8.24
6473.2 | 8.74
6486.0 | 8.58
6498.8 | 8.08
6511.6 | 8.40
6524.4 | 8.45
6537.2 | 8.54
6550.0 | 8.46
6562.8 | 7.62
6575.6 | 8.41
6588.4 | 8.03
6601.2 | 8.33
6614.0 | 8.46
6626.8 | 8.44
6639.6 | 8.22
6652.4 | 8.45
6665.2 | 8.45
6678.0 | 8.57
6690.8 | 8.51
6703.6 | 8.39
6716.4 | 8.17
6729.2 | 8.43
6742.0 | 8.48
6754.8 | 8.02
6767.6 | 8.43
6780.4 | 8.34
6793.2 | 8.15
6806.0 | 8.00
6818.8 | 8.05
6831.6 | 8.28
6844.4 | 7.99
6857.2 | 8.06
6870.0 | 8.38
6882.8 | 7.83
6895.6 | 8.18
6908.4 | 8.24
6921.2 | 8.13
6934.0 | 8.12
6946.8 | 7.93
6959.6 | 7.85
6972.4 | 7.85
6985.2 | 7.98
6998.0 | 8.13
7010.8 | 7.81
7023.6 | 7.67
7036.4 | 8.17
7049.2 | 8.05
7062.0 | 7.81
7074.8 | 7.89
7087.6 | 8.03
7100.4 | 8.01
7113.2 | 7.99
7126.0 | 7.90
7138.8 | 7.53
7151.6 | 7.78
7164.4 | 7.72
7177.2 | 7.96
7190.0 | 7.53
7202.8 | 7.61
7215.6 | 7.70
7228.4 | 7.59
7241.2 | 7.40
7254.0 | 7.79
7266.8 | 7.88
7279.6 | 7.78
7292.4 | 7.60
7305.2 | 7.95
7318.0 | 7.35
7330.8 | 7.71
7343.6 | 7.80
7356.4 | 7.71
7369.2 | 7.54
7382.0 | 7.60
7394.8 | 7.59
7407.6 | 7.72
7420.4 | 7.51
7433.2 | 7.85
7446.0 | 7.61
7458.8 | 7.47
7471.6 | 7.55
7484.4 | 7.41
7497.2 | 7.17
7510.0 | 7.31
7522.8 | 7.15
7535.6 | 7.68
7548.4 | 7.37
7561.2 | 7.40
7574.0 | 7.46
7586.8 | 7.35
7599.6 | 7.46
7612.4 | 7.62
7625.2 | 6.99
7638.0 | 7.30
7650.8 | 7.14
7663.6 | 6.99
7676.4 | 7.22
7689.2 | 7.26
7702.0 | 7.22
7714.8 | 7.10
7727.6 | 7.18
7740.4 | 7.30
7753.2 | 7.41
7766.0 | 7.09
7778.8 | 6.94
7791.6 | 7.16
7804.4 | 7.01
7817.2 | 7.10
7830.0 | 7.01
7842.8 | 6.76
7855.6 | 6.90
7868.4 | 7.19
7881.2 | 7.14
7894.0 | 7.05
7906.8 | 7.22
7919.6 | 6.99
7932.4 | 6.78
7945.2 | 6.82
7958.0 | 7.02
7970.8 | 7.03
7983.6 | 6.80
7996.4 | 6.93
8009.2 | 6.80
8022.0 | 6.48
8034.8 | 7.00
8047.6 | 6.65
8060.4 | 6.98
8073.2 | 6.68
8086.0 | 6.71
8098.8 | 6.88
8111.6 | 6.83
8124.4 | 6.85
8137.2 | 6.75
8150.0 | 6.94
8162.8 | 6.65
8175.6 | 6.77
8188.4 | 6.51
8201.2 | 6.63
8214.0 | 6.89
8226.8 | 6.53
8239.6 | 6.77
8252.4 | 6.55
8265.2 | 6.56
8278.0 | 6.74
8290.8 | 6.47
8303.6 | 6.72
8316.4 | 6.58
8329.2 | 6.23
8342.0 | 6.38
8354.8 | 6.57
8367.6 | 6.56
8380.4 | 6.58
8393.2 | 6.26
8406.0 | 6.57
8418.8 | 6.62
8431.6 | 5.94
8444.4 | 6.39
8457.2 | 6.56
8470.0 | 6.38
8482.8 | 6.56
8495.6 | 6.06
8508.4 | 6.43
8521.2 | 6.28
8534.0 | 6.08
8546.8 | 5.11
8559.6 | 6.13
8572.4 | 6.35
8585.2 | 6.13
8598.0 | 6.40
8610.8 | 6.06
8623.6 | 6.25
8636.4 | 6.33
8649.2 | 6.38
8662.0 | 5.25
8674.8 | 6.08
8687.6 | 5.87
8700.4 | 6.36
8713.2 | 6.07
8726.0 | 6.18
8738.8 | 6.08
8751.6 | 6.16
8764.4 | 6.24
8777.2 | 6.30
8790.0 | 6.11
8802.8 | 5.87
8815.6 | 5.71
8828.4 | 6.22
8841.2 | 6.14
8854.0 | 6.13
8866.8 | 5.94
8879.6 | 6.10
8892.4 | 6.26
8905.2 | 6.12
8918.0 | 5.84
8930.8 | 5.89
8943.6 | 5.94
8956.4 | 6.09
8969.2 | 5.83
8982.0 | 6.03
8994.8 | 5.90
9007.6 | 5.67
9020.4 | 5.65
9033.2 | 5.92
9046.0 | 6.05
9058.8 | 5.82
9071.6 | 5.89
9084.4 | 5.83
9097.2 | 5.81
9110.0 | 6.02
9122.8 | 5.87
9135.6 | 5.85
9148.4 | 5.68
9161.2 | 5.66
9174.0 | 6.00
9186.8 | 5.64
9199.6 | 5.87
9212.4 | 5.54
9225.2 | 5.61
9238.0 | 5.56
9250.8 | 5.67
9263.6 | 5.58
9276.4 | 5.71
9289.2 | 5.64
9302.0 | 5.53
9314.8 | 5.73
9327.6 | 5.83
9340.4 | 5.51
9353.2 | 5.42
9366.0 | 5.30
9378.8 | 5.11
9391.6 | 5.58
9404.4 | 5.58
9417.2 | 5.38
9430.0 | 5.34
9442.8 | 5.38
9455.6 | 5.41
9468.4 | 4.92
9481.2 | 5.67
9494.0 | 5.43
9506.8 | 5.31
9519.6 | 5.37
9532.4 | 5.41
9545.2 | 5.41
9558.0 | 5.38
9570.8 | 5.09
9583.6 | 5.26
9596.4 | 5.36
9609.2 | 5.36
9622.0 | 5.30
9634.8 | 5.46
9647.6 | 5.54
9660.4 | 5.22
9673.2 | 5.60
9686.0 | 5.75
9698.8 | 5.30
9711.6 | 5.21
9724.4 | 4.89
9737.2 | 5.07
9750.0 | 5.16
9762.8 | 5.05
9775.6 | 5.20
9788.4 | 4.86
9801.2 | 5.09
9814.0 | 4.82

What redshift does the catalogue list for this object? 0.000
